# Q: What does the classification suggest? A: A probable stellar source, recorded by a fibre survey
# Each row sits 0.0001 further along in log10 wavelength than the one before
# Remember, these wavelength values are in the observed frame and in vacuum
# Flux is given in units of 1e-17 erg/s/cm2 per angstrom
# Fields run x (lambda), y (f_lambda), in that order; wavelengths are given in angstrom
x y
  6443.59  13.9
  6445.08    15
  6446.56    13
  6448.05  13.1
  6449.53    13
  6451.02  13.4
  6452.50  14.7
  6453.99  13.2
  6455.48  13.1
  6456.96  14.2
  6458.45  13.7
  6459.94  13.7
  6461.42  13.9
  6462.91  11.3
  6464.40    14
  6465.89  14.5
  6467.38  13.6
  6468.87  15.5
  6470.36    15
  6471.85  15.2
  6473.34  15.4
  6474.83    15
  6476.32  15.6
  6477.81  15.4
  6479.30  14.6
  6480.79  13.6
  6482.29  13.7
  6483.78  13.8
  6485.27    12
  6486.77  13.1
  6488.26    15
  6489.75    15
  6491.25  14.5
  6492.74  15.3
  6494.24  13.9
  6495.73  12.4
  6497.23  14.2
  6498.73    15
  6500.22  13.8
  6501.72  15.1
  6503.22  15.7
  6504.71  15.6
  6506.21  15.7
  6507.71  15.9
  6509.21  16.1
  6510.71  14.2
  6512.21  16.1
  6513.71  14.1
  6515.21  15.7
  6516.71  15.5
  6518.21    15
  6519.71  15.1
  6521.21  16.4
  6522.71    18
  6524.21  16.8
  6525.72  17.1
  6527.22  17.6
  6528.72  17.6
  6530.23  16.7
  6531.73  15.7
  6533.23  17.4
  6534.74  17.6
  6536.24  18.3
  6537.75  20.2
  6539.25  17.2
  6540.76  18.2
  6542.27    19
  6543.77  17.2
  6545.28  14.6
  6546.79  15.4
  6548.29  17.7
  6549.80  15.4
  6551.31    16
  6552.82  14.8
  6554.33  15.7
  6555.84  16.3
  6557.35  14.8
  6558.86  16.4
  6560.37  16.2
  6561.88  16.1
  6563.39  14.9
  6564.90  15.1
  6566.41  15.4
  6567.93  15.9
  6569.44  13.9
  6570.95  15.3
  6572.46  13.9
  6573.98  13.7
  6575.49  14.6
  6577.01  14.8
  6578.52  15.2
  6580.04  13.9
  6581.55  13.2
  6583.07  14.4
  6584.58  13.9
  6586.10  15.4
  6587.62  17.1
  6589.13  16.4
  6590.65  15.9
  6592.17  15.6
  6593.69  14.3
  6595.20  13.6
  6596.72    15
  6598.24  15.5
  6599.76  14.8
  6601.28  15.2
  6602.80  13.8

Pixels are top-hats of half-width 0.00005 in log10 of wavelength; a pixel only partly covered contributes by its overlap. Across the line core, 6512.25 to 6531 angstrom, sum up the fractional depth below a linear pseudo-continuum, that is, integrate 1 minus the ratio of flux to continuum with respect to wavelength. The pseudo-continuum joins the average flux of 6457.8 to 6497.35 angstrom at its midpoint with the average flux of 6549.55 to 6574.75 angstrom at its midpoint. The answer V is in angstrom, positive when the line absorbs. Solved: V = -2.0 angstrom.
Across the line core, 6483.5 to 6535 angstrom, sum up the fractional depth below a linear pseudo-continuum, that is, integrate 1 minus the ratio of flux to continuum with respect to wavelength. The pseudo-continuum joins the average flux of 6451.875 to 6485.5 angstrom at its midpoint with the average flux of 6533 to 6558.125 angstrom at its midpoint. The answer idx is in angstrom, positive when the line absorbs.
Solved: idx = 0.6 angstrom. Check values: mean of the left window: 14.1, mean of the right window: 16.8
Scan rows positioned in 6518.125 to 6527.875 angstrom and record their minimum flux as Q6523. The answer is 15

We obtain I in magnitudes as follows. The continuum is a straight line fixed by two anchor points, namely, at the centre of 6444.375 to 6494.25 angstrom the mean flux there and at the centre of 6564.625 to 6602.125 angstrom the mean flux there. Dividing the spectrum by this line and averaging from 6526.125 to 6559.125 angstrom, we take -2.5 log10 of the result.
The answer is -0.15 mag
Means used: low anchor 14.1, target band 16.8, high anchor 14.9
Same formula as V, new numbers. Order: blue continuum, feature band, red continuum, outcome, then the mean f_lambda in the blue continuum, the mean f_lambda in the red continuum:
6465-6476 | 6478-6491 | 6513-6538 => 1.2 angstrom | 14.9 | 16.7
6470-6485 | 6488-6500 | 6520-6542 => 0.9 angstrom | 14.6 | 17.5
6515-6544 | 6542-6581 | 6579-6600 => 1.4 angstrom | 17.1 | 14.9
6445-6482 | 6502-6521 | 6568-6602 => -1.4 angstrom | 14.1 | 14.8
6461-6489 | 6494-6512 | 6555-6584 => -0.5 angstrom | 14.2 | 14.9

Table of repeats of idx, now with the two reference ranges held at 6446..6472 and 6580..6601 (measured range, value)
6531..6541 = -2.3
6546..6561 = -1.3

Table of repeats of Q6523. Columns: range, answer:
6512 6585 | 13.2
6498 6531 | 13.8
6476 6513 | 12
